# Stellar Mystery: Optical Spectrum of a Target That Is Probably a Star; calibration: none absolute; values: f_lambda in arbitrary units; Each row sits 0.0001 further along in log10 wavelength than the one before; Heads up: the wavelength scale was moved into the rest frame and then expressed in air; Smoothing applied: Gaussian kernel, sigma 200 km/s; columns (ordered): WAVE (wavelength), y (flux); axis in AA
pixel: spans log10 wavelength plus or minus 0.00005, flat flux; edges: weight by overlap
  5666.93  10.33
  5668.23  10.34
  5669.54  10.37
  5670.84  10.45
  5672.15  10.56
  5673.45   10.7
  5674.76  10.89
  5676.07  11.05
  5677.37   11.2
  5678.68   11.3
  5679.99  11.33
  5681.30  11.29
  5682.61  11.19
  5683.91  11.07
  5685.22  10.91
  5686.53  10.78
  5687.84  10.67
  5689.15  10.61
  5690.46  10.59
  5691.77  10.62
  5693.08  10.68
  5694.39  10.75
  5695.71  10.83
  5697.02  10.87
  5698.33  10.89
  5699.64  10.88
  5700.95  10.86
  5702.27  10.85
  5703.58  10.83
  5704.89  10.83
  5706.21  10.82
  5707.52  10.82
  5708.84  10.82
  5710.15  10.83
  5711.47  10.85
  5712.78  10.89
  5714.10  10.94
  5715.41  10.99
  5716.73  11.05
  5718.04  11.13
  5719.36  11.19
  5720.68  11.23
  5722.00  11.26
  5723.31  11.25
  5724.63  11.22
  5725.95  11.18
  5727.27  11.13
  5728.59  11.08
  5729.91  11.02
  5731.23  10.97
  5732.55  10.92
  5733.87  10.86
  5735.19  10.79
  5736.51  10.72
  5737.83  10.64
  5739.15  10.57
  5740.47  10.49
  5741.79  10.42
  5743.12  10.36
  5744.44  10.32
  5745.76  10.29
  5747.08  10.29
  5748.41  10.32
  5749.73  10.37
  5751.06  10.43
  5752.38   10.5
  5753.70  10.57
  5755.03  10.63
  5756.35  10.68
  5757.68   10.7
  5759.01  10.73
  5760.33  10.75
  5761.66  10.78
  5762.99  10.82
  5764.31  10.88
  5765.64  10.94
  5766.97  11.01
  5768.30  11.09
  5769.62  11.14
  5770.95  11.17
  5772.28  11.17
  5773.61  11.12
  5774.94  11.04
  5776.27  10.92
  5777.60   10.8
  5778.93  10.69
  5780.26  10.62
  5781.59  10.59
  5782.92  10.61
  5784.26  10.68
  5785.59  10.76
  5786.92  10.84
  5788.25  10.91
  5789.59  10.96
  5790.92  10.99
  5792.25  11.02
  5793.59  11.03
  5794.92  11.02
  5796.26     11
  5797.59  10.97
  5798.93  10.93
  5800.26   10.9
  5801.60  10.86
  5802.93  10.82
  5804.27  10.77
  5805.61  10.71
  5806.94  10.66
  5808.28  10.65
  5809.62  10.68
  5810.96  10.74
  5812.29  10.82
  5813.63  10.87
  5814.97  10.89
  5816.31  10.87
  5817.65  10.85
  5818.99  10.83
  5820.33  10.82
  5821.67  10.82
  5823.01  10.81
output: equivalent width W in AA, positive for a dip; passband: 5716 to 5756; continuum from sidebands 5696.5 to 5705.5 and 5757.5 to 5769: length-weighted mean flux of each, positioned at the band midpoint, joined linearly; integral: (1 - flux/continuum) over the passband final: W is 0.3 AA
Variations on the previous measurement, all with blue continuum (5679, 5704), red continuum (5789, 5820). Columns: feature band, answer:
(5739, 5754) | 0.6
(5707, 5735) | -0.4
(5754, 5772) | 0.0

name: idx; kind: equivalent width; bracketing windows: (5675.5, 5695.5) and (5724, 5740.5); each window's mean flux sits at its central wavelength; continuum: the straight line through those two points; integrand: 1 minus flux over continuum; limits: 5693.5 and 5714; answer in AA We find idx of 0.15 AA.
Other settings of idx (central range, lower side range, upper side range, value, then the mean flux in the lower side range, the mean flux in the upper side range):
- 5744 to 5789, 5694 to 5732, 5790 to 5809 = 0.7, 11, 10.9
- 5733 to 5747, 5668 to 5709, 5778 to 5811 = 0.4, 10.8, 10.8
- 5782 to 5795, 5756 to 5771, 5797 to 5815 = 0.0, 10.9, 10.8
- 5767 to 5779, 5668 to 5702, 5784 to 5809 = -0.2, 10.8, 10.9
